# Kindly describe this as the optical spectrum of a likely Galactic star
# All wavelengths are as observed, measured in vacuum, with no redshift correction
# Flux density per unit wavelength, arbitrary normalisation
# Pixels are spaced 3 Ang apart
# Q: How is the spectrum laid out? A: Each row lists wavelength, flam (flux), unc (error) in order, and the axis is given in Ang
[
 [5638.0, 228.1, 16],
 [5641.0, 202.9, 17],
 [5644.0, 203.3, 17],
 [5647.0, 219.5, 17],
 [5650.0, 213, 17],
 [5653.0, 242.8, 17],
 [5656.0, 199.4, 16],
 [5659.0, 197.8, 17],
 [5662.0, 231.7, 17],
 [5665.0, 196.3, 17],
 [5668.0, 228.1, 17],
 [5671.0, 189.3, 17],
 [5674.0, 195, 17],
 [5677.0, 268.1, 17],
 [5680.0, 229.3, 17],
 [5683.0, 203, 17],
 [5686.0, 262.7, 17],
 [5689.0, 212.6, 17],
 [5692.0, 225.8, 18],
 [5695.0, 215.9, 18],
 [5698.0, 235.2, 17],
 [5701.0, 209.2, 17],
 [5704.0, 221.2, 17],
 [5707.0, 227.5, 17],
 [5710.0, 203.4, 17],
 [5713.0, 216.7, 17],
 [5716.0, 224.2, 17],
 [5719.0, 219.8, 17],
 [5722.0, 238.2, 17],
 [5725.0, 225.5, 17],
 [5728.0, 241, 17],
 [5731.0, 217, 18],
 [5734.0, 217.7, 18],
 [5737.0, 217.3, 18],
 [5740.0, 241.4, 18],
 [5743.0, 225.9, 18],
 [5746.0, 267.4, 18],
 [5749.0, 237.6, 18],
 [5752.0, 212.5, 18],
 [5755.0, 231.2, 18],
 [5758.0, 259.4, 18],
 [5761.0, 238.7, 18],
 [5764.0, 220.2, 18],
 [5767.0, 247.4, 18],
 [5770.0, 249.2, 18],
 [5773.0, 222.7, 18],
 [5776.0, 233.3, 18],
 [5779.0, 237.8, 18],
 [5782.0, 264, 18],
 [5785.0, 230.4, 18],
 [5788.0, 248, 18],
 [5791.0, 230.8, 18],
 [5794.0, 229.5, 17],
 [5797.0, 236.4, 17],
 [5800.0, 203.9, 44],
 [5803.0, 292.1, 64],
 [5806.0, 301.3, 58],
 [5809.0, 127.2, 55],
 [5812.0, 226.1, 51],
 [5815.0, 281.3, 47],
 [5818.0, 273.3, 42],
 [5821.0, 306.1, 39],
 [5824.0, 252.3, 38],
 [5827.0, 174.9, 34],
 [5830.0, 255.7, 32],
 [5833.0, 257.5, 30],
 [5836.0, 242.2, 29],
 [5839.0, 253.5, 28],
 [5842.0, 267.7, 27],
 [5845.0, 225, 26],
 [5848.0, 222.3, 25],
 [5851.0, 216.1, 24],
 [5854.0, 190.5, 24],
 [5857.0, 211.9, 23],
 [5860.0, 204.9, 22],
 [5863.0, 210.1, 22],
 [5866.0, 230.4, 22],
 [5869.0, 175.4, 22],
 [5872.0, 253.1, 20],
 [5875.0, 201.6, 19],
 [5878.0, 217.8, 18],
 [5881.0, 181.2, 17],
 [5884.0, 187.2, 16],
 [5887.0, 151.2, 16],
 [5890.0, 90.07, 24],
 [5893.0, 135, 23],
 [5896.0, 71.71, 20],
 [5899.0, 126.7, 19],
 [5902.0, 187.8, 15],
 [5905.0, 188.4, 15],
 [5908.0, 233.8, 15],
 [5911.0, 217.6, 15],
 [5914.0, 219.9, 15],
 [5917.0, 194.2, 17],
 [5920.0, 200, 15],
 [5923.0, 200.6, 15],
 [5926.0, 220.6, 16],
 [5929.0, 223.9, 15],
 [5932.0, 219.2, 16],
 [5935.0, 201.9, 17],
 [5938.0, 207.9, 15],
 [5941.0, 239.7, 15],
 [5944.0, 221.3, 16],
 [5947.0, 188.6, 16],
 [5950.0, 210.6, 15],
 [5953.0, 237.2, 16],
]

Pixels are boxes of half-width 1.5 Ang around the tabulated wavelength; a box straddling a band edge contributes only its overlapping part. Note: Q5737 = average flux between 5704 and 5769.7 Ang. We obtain 230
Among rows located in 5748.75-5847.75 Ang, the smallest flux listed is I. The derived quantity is 127.2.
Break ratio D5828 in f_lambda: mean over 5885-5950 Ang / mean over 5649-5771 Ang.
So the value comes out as 0.8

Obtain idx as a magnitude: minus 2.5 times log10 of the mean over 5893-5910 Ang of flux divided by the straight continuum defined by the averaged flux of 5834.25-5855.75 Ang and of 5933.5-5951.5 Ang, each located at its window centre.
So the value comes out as 0.34 mag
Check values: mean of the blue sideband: 231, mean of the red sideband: 212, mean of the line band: 161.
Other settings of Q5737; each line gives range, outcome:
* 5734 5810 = 237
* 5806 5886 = 226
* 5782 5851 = 243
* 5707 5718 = 217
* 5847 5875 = 212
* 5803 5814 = 231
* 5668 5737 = 223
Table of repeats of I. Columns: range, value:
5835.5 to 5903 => 71.71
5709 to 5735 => 203.4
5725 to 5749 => 217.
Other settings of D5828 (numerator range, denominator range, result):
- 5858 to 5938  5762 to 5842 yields 0.79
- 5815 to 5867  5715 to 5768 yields 1.02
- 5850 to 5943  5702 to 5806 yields 0.83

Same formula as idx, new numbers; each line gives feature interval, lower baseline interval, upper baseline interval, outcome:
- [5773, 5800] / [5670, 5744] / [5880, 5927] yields -0.159 mag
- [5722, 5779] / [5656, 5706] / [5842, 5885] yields -0.084 mag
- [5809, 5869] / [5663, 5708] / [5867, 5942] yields -0.168 mag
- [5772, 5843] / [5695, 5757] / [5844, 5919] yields -0.177 mag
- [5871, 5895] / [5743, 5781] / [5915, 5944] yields 0.258 mag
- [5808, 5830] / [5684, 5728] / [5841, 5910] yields -0.183 mag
